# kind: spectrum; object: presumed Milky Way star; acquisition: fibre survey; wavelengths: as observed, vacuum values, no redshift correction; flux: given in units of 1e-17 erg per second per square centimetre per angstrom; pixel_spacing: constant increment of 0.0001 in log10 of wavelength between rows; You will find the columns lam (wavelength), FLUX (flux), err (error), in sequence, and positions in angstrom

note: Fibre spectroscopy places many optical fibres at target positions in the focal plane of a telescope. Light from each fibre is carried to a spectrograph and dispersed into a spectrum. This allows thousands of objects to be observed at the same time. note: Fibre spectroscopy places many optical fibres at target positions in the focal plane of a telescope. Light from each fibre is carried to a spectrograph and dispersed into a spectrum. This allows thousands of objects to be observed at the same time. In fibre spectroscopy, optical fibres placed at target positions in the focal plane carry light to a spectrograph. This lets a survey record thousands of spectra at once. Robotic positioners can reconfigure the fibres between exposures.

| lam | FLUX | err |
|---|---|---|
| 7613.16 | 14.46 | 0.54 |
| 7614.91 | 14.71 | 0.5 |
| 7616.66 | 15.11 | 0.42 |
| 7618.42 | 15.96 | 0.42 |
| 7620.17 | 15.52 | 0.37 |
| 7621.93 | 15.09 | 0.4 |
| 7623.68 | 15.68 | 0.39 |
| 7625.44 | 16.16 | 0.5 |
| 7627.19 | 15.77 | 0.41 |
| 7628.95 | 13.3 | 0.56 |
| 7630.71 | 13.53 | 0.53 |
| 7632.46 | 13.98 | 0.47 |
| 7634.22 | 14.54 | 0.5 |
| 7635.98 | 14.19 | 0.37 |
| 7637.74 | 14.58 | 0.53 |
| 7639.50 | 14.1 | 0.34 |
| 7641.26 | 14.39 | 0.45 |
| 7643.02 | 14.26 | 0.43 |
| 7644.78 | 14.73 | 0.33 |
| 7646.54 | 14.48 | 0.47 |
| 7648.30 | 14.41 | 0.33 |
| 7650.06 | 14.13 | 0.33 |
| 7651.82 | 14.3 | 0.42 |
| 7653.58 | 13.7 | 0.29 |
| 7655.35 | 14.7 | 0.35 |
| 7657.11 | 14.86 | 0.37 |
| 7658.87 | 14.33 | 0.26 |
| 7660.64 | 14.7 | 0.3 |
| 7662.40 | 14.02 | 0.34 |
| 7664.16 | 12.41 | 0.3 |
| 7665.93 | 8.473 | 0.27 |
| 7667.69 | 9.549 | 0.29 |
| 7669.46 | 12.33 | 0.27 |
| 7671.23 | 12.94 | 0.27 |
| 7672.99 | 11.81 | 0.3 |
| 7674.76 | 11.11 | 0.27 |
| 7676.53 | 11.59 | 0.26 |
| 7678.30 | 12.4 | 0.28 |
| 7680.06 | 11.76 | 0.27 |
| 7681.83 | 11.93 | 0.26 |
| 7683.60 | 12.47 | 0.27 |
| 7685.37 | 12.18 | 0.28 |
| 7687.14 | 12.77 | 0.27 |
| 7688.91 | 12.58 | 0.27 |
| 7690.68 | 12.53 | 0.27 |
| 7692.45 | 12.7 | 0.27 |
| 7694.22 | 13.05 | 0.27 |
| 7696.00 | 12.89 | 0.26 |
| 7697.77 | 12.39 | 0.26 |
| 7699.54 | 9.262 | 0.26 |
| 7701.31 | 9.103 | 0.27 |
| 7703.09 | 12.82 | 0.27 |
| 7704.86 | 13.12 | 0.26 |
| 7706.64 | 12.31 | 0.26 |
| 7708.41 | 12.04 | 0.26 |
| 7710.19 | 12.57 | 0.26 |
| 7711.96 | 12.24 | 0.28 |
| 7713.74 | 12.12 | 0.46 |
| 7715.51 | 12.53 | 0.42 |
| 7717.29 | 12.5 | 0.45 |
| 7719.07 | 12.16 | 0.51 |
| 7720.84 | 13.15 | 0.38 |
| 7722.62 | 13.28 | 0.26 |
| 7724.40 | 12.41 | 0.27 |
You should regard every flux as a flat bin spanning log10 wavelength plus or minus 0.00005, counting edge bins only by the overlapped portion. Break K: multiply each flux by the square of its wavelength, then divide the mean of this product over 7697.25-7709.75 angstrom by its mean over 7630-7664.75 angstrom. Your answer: 0.8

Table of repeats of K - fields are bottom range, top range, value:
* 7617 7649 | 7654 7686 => 0.85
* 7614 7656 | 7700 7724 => 0.85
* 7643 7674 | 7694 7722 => 0.92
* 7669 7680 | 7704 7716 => 1.04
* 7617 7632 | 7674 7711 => 0.81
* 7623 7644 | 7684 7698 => 0.88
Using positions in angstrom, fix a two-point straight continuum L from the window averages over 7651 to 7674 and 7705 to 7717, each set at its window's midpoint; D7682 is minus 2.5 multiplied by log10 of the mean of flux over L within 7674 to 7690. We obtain 0.05 mag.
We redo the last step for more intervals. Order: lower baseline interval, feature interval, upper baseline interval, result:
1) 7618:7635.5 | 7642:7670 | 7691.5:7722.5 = 0.04 mag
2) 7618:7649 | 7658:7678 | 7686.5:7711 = 0.11 mag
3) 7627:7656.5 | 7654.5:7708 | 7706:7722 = 0.08 mag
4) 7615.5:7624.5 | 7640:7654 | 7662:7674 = -0.08 mag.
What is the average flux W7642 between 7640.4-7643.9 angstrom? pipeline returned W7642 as 14.3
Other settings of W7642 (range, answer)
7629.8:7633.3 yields 13.8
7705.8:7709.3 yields 12.2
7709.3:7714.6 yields 12.3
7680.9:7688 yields 12.3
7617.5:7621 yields 15.7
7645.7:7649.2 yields 14.5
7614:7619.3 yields 15.3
